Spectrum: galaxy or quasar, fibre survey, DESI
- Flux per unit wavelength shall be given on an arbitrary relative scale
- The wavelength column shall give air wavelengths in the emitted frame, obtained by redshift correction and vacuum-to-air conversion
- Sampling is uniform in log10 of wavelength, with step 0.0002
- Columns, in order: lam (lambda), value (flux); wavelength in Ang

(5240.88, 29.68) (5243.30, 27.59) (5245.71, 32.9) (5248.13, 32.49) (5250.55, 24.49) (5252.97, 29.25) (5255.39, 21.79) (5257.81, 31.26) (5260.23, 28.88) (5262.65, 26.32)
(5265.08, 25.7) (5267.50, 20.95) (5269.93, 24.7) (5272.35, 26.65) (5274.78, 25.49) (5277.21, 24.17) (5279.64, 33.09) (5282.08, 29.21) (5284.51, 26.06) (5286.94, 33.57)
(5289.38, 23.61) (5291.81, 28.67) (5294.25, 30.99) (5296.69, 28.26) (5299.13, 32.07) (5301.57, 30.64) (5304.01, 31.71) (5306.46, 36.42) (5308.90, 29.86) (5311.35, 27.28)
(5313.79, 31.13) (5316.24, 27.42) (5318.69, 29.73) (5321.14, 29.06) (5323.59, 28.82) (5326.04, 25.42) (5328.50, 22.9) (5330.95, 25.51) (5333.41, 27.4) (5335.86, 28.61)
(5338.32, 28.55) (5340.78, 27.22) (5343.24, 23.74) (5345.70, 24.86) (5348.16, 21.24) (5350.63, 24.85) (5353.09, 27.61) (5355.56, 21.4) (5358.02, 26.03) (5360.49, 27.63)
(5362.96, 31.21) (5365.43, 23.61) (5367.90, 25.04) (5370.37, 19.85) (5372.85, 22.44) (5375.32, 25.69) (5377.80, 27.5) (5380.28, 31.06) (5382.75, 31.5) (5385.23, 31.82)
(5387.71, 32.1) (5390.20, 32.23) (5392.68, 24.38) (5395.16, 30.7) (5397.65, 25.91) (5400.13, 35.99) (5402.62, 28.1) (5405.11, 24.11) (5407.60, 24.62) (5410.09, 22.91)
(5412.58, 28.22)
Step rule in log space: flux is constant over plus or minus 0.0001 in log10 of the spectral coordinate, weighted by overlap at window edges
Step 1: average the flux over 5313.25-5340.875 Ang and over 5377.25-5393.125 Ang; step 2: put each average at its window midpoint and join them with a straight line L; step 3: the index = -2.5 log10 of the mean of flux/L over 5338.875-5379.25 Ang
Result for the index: 0.164 mag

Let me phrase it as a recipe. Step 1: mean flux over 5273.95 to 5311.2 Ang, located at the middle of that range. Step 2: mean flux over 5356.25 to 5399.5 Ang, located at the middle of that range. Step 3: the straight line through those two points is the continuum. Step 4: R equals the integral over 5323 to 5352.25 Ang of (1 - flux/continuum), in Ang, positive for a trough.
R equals 2.9 Ang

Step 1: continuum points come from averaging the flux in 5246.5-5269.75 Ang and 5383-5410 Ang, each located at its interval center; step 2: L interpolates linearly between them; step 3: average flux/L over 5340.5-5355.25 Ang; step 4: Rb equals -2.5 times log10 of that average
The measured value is 0.15 mag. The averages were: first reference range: 26.8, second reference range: 28.8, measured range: 24.5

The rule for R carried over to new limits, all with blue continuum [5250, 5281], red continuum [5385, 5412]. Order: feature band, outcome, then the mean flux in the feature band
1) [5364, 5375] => 1.9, 23.1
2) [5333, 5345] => 0.2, 27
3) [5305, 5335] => -1.4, 28.4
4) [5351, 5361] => 0.8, 25.5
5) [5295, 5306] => -1.7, 31.1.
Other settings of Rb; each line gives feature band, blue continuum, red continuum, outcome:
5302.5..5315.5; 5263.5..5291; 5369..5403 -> -0.15 mag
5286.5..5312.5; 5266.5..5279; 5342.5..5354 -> -0.22 mag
